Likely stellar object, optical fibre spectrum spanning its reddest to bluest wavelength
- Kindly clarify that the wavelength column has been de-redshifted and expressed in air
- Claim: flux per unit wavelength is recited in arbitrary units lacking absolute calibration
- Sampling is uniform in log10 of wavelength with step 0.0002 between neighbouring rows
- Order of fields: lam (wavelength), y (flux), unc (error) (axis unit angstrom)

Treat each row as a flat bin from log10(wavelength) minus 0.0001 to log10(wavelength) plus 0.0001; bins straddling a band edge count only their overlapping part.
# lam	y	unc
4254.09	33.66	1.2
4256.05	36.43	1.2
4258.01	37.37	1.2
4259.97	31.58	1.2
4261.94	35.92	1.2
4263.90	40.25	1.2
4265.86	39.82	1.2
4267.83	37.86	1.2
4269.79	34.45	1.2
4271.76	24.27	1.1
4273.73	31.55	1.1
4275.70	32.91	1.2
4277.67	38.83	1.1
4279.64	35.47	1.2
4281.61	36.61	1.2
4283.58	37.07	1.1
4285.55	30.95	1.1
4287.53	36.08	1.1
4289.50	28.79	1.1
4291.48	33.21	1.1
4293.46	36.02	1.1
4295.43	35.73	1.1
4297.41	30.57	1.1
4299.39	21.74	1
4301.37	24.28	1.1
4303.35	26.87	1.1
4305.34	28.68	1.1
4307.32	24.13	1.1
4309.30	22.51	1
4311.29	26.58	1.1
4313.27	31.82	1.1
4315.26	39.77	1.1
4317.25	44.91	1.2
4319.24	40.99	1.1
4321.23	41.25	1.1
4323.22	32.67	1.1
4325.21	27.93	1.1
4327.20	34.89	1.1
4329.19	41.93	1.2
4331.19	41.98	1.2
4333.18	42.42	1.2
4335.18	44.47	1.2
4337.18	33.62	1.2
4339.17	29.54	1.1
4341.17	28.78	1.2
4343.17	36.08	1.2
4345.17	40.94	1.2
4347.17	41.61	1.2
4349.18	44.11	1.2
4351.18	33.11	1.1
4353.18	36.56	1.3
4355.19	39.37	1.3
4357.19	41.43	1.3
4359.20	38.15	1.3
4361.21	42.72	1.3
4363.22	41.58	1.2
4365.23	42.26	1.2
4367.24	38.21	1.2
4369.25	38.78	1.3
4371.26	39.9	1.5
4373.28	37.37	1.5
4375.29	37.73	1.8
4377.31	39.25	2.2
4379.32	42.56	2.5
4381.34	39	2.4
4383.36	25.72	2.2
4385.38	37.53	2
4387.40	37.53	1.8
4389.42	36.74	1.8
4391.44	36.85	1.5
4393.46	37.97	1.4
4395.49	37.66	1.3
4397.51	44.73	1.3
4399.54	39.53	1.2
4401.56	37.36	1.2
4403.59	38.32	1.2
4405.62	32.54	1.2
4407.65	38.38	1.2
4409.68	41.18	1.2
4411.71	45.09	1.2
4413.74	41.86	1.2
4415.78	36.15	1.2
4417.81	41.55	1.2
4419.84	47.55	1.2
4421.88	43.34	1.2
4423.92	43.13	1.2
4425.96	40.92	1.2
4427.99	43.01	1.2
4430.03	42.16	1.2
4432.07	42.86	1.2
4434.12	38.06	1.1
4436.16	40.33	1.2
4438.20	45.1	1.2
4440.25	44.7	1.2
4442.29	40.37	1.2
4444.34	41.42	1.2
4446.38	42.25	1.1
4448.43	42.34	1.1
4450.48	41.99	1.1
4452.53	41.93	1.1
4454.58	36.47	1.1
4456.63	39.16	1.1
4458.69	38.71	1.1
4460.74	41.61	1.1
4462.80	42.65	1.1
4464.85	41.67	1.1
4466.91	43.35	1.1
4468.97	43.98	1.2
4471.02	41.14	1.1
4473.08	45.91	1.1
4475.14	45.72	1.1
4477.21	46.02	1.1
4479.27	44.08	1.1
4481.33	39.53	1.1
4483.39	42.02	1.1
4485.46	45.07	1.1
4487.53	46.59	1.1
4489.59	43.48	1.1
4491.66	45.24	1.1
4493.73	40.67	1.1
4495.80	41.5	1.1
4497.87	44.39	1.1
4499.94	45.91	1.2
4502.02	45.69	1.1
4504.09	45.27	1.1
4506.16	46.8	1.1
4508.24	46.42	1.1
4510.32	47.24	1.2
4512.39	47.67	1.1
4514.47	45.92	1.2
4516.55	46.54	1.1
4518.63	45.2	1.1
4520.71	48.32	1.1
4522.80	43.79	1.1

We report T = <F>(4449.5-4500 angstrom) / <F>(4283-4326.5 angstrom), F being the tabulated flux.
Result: 1.34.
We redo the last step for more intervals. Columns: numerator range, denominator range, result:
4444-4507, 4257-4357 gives 1.24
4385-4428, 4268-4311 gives 1.29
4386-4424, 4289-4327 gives 1.26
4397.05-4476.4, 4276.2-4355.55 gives 1.20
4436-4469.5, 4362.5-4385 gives 1.09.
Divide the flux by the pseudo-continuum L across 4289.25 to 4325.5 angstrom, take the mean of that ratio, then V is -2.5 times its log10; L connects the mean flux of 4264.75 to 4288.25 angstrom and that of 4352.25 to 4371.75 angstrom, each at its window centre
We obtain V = 0.16 mag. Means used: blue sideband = 34.7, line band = 31.6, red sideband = 39.9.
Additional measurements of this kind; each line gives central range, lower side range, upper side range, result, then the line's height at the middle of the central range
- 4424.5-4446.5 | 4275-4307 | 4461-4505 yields -0.03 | 40.8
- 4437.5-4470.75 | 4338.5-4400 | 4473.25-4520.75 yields 0.03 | 42.7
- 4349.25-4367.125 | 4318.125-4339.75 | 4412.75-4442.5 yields -0.02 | 39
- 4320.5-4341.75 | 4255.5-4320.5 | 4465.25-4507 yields -0.03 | 35.5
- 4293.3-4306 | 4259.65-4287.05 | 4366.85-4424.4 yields 0.24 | 35.8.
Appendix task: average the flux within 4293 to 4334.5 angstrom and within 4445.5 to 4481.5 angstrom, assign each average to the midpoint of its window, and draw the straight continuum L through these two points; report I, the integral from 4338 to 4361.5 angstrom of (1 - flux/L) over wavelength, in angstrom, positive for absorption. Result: -1.4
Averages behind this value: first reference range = 33.3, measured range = 37.5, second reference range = 42.2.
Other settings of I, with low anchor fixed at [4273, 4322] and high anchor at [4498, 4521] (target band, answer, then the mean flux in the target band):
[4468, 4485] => 0.2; 43.6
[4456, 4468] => 0.6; 41.2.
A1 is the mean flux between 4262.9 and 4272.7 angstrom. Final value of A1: 35.4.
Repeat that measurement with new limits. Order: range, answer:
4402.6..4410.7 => 37.6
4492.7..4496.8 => 41.1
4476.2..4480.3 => 45.1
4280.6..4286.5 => 34.9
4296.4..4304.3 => 25.9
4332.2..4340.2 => 37.5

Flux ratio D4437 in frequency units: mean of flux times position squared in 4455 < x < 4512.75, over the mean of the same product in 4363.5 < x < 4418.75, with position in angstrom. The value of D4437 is 1.2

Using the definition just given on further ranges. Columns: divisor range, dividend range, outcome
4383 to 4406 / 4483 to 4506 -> 1.24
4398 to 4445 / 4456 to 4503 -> 1.08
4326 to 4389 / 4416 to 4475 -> 1.14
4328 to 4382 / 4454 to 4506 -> 1.17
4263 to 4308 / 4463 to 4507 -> 1.48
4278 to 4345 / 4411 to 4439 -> 1.32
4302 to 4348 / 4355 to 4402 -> 1.14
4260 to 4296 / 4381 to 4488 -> 1.27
